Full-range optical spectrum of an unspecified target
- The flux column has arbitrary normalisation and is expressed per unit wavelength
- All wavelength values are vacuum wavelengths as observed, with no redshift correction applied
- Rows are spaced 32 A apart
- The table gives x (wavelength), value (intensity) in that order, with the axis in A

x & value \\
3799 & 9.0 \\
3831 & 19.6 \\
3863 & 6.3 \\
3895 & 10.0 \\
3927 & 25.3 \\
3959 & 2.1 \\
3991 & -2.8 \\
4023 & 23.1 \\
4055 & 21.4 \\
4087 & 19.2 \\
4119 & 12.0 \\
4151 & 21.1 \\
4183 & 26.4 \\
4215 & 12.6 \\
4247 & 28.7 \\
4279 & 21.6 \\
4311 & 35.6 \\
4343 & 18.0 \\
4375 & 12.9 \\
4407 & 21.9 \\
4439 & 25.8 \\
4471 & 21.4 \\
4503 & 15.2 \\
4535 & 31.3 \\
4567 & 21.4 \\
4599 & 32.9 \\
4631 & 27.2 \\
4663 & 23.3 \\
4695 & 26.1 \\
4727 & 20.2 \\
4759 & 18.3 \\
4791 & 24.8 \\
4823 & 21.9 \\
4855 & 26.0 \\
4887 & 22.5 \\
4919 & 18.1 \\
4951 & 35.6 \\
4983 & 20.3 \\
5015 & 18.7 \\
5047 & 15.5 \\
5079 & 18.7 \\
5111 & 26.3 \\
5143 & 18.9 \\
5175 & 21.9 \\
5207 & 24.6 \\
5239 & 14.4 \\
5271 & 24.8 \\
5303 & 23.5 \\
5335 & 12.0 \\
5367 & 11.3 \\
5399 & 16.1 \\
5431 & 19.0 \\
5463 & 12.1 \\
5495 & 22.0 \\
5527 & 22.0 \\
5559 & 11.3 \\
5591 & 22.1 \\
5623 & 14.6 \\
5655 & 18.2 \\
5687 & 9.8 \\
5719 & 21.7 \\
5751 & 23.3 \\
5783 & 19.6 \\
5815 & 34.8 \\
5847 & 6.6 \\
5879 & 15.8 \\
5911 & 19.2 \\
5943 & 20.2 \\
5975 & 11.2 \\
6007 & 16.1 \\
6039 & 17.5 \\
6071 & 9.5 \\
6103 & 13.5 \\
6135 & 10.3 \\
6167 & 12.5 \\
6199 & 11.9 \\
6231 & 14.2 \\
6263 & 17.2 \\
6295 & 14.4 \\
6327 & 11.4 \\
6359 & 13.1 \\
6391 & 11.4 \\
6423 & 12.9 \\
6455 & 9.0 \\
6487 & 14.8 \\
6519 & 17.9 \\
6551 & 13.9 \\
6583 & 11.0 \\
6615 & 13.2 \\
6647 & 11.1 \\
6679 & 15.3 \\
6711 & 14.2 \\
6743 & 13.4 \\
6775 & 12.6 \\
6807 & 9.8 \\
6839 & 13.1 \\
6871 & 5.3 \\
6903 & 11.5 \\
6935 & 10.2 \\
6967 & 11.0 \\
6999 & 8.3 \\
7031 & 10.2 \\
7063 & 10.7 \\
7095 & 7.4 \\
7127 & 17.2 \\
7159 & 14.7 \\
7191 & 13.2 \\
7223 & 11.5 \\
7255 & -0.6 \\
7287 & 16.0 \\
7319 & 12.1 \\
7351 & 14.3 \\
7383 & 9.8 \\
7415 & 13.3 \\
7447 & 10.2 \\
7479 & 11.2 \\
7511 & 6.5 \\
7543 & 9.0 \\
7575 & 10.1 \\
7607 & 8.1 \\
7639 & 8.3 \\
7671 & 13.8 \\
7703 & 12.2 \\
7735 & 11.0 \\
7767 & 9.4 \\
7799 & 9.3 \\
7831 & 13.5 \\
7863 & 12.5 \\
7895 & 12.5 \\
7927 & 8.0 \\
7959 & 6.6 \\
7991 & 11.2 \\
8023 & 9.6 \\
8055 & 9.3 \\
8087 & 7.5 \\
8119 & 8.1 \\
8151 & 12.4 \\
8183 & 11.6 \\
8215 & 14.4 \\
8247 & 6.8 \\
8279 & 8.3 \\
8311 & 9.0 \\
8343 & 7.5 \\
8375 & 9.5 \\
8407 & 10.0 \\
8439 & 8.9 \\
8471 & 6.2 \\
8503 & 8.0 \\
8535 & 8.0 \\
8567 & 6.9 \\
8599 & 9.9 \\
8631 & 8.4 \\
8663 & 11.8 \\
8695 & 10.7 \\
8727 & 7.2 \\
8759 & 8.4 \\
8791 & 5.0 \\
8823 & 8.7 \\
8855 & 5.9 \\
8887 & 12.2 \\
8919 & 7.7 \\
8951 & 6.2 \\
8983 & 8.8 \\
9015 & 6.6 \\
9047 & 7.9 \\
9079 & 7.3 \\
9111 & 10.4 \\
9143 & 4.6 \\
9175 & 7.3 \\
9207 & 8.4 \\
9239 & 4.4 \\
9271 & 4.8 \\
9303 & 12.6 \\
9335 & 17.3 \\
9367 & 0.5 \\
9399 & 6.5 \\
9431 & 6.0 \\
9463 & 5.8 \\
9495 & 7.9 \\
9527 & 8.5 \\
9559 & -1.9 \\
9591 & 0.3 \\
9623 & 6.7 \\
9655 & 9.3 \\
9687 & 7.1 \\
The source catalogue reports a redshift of 0.086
